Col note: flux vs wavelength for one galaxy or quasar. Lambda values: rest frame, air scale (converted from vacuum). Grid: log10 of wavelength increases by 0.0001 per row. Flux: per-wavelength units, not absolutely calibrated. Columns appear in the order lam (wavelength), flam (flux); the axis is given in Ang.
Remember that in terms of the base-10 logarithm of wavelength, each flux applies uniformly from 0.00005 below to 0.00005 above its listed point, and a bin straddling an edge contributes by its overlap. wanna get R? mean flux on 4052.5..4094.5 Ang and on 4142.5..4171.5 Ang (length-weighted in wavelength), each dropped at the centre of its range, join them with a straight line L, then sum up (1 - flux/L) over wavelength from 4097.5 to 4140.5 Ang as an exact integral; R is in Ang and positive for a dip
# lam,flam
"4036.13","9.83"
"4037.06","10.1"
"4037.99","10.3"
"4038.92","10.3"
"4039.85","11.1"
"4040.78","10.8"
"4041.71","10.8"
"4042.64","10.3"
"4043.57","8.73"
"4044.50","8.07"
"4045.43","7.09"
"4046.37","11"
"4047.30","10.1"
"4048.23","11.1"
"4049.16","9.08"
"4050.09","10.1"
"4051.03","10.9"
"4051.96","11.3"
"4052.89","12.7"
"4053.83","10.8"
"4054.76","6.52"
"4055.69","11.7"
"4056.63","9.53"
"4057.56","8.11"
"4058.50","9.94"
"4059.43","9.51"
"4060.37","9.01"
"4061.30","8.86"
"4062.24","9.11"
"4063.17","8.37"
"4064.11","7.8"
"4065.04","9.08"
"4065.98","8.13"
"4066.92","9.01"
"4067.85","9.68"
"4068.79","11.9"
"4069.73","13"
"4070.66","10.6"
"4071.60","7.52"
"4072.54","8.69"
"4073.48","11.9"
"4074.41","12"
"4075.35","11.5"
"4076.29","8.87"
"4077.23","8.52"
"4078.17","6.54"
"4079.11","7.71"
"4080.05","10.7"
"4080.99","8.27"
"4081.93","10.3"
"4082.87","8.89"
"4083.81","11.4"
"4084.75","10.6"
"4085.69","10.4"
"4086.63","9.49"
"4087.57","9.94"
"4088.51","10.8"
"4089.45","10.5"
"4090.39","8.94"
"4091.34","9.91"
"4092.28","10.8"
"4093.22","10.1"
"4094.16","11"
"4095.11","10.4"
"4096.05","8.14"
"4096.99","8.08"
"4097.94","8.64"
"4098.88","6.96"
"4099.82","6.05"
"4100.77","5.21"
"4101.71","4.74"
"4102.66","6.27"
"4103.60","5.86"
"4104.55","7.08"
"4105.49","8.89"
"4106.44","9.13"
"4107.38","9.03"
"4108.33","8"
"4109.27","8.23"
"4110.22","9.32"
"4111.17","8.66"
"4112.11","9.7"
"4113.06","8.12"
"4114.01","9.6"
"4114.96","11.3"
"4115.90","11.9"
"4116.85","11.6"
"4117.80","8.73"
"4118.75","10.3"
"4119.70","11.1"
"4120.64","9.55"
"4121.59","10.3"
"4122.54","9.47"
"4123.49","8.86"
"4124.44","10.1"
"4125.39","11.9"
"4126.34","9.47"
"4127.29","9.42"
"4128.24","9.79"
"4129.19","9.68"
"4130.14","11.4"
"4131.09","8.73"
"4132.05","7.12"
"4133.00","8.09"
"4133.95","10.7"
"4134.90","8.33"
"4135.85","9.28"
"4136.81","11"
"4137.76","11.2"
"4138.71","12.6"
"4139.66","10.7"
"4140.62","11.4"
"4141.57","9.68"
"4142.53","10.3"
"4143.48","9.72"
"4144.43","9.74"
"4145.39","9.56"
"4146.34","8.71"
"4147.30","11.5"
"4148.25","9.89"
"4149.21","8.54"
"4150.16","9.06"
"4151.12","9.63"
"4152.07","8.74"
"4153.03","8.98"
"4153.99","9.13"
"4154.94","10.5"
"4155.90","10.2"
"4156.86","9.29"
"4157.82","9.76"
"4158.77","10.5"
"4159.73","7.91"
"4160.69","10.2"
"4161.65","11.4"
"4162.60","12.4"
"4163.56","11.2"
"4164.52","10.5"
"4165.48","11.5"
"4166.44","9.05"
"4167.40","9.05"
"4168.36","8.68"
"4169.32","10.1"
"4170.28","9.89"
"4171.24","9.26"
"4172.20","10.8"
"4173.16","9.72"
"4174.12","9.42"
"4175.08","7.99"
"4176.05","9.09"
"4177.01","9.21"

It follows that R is 2.7 Ang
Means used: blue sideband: 9.74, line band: 9.18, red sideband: 9.83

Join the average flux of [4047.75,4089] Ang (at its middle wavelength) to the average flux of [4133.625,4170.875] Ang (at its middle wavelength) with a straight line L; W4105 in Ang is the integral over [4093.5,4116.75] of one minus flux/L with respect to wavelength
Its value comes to 3.4 Ang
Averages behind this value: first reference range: 9.77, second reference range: 10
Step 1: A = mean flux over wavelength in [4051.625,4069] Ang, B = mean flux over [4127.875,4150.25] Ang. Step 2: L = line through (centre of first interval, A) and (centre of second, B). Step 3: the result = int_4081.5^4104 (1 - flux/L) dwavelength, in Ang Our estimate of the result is 1.7 Ang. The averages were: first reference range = 9.48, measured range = 8.9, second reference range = 9.88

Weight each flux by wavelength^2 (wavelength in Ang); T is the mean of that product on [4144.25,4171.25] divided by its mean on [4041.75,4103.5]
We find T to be 1.09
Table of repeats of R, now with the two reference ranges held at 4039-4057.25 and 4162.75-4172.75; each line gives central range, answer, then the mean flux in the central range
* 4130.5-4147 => 0.4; 9.84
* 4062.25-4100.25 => 2.1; 9.53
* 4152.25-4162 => 0.3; 9.73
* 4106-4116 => 0.8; 9.28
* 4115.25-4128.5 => -0.2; 10.2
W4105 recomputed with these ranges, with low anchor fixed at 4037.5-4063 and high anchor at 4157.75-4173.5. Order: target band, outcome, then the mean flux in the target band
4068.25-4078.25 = -0.31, 10.2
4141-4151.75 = 0.44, 9.67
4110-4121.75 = -0.01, 10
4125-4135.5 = 0.58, 9.49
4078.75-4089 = 0.06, 9.89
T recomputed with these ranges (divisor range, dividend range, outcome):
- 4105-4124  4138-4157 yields 1.05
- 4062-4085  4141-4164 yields 1.07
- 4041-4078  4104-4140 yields 1.02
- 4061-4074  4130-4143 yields 1.08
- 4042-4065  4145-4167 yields 1.09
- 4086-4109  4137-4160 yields 1.19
